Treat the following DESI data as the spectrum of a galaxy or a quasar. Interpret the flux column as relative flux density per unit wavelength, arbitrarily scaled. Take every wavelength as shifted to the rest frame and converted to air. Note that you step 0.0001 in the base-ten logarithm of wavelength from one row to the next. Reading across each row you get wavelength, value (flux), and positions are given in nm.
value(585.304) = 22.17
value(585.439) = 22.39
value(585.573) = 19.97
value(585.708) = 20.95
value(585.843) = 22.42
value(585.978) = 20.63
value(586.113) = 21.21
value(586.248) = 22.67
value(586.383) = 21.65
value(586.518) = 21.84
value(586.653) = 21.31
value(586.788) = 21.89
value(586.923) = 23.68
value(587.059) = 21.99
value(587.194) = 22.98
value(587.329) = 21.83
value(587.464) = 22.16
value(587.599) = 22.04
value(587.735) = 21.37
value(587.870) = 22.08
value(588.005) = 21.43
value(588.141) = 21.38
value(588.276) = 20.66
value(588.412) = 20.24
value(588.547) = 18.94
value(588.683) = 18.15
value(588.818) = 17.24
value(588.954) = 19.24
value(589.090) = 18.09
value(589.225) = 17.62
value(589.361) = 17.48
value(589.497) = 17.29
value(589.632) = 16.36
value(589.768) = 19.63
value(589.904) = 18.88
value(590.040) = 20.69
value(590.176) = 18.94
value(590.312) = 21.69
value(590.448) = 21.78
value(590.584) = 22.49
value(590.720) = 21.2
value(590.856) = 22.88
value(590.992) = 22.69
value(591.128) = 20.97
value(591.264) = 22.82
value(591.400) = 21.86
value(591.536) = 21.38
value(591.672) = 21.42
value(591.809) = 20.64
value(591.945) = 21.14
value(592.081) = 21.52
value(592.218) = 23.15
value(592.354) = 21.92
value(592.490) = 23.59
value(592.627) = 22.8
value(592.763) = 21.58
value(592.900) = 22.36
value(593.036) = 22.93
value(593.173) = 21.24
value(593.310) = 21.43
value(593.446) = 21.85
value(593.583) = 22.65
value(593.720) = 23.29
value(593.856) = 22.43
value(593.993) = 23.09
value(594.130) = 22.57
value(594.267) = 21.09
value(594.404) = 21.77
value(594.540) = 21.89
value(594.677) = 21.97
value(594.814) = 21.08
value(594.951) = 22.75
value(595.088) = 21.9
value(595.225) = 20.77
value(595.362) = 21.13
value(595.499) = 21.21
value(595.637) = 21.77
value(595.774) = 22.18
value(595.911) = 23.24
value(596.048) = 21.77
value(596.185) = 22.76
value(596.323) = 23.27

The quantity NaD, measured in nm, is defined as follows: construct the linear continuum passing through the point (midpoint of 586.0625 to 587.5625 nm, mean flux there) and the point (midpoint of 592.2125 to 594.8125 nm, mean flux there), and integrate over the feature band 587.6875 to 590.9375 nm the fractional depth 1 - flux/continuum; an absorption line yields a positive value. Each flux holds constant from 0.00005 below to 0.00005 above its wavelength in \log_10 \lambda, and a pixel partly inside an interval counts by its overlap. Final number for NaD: 0.34 nm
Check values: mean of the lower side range 22.1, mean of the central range 19.8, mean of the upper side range 22.2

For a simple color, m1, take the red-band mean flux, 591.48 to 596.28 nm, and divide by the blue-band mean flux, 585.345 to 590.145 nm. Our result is 1.07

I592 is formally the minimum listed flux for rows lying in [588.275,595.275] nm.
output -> 16.36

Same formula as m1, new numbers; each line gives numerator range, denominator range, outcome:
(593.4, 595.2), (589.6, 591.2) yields 1.07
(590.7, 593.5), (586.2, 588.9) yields 1.03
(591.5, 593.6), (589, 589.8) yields 1.24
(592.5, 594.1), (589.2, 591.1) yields 1.12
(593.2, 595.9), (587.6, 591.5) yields 1.09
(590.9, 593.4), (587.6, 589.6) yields 1.13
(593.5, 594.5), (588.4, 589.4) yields 1.22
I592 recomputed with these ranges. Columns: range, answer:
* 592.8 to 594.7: 21.09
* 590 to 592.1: 18.94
